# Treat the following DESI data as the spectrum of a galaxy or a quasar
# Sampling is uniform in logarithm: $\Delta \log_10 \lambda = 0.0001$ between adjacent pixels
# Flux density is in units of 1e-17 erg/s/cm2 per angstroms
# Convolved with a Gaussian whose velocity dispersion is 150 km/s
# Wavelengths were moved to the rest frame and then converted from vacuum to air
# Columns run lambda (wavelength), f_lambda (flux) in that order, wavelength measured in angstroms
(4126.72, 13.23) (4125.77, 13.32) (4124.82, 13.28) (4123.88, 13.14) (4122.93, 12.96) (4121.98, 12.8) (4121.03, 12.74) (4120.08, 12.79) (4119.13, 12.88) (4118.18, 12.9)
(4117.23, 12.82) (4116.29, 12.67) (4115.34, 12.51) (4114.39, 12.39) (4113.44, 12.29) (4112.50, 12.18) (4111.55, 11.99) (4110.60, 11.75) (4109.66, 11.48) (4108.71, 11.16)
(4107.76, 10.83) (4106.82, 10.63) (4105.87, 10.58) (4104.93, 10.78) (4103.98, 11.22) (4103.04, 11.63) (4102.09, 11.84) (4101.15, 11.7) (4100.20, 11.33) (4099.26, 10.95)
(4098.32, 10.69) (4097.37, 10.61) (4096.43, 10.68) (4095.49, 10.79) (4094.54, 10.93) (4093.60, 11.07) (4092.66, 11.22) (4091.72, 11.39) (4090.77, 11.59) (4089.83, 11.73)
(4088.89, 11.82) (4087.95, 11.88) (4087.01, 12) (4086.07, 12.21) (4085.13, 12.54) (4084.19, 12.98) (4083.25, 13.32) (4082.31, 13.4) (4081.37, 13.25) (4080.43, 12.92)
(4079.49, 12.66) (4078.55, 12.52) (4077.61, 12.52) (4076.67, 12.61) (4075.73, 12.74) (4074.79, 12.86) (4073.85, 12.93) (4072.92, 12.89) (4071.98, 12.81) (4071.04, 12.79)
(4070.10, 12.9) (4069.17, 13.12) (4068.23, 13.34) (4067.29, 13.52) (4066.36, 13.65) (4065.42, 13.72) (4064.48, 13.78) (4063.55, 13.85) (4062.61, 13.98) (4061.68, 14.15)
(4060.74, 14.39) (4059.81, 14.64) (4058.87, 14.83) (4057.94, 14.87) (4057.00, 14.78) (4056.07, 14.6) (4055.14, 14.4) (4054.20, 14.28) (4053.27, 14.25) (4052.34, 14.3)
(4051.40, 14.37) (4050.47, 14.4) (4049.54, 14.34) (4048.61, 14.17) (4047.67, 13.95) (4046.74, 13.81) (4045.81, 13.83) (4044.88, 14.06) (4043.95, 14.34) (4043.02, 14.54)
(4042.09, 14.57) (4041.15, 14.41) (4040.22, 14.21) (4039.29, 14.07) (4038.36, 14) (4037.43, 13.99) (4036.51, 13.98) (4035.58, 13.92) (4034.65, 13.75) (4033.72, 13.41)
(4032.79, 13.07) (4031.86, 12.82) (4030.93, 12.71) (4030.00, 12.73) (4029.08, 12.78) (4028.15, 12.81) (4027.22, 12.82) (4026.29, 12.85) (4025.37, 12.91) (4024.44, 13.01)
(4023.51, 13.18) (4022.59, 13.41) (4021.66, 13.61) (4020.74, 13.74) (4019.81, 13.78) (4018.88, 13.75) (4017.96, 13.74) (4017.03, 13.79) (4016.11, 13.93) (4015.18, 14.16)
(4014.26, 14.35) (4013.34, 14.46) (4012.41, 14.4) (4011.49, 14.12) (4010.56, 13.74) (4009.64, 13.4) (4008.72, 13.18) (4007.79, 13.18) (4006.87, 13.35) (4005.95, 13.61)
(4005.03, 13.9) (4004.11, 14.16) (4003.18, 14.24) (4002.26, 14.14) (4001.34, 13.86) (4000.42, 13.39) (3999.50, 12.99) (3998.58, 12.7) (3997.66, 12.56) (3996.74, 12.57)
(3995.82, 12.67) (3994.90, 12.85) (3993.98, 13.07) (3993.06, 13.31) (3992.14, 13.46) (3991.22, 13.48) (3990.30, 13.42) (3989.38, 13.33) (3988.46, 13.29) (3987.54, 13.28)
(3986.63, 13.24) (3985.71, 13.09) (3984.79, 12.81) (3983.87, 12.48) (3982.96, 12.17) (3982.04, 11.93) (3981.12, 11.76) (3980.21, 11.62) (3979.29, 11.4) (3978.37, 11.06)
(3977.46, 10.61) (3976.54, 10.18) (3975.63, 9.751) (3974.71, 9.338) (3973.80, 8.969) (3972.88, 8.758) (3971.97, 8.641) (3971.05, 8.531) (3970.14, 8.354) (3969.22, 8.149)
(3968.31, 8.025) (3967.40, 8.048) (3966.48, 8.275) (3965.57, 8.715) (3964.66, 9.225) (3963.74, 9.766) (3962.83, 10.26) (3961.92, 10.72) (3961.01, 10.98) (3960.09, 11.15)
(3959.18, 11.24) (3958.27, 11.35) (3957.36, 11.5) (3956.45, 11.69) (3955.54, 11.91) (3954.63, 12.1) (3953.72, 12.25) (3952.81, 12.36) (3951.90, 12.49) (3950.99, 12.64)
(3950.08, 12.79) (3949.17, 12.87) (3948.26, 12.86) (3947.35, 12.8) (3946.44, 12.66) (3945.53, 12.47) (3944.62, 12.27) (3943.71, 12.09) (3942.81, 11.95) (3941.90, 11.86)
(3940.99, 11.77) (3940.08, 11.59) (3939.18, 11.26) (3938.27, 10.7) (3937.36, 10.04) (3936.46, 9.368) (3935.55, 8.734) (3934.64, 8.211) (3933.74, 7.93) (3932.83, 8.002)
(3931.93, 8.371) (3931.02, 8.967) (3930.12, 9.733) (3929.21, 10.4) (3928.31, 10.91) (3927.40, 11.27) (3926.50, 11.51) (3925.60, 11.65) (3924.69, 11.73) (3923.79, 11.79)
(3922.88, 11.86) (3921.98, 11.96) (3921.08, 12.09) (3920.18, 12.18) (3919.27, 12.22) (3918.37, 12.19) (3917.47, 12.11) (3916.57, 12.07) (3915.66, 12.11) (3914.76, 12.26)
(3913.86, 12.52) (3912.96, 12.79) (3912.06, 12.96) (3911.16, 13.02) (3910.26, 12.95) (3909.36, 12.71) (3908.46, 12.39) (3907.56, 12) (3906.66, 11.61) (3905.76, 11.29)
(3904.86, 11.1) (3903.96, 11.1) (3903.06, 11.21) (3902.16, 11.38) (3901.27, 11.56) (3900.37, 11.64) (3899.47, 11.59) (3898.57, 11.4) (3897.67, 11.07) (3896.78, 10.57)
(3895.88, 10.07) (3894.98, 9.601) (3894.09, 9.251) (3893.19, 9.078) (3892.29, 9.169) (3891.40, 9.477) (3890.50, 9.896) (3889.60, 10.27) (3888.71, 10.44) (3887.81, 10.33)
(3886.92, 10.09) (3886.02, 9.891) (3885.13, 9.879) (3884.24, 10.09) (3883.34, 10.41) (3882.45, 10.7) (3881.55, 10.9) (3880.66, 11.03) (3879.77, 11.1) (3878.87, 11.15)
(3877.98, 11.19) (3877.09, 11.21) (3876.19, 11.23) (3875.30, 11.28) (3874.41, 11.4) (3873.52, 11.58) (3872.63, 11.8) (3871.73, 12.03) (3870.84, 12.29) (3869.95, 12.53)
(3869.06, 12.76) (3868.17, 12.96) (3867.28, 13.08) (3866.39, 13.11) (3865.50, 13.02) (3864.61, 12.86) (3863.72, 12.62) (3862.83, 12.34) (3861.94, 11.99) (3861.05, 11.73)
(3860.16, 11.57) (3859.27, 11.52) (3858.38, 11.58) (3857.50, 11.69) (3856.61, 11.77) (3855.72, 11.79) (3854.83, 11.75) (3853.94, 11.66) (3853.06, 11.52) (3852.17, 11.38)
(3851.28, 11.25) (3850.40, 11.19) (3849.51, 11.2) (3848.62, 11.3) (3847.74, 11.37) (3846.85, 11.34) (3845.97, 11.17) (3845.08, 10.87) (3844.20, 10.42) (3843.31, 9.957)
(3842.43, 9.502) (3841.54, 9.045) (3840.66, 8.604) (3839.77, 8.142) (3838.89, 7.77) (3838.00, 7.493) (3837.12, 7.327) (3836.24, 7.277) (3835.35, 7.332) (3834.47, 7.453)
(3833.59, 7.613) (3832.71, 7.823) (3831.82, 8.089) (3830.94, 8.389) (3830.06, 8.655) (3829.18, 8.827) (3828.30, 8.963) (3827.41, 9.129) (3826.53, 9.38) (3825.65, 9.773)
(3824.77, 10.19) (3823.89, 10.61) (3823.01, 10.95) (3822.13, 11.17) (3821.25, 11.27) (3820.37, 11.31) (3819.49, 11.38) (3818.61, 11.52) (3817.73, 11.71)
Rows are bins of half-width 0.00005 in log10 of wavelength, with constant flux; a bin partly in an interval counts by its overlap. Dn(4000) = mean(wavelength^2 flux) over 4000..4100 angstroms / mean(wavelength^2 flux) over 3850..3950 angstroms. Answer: 1.3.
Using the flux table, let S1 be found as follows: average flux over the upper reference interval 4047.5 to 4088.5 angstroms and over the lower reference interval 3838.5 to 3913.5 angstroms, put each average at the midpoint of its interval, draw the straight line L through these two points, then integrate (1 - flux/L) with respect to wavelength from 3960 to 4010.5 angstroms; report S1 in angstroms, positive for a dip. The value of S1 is 3.4 angstroms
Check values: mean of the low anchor 11.2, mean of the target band 11.7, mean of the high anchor 13.5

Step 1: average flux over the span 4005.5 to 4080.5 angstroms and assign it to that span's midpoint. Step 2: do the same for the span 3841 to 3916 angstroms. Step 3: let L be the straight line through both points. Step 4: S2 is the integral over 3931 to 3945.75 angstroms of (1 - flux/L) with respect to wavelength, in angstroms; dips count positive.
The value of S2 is 2.2 angstroms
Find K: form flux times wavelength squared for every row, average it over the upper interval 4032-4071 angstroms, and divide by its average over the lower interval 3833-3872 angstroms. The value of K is 1.4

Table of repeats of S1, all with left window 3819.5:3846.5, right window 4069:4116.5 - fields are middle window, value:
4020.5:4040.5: -3.63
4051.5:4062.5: -2.76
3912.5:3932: -2.71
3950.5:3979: 0.94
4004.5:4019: -3.57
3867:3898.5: -3.67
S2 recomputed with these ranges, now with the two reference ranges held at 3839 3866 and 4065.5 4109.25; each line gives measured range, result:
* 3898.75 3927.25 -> -1.45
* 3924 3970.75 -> 3.16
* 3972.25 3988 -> 0.48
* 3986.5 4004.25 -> -2.40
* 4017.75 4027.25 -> -1.25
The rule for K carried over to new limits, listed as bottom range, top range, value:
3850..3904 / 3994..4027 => 1.29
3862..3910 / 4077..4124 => 1.18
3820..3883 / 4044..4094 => 1.39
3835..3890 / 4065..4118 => 1.24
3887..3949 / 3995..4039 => 1.27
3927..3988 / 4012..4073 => 1.34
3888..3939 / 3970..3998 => 1.11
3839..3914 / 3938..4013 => 1.11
